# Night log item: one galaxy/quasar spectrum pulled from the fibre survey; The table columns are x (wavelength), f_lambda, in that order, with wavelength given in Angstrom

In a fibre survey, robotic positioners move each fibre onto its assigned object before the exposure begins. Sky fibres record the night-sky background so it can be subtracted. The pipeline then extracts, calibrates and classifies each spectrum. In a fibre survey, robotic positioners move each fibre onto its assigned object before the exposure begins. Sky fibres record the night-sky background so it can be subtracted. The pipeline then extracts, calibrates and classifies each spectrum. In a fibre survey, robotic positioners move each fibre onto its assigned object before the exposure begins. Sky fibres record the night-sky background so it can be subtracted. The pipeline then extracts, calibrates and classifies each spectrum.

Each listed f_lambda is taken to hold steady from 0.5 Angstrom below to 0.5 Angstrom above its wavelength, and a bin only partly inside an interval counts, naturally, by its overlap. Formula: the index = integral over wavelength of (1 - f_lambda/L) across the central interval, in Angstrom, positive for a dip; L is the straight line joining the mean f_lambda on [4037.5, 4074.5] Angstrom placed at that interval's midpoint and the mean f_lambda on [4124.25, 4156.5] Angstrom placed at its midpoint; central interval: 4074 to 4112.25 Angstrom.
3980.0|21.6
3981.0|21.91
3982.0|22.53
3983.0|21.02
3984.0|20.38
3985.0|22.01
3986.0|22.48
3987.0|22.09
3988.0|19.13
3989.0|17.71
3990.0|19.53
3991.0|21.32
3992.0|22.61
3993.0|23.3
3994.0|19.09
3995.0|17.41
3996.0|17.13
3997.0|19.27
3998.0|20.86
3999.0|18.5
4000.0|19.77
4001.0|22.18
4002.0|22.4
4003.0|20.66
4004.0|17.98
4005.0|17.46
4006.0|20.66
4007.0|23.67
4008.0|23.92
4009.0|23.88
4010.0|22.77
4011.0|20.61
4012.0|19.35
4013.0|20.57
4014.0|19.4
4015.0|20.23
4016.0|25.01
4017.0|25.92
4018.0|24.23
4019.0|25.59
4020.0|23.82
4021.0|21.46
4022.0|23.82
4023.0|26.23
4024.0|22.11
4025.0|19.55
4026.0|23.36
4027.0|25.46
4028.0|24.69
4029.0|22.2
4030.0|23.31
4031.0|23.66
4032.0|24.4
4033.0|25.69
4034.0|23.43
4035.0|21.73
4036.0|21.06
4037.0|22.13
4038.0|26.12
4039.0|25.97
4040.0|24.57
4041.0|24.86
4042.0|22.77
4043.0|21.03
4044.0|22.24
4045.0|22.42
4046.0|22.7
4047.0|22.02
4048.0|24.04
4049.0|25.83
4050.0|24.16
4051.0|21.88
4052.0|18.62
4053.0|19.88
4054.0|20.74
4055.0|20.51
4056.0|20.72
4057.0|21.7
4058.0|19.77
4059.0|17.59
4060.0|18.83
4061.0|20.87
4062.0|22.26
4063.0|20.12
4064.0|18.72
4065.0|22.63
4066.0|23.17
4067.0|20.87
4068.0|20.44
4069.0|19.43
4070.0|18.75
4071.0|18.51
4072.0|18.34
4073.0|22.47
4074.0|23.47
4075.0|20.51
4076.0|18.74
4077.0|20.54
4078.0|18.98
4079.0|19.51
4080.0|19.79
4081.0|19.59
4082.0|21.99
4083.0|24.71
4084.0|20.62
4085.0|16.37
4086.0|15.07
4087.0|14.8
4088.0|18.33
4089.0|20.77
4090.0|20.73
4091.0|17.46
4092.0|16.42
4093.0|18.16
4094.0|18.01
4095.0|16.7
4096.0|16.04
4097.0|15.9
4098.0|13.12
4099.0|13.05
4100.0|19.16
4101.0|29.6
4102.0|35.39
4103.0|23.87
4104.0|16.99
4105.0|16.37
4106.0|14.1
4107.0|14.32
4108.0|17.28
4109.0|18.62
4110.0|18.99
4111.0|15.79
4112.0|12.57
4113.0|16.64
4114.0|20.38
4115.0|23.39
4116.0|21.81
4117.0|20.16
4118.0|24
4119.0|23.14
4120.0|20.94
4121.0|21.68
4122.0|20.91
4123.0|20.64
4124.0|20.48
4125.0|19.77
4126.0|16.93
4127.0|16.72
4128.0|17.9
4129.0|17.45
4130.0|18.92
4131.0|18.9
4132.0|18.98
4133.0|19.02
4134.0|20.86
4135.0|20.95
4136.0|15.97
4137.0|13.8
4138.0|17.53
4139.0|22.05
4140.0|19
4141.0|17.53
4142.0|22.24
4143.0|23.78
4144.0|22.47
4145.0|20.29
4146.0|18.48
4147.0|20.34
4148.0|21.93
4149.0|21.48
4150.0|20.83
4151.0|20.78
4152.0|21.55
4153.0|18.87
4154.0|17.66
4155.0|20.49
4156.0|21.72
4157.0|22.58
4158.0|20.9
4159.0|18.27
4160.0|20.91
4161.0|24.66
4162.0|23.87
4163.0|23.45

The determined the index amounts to 3.6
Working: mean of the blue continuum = 21.6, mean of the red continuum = 19.5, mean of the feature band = 18.8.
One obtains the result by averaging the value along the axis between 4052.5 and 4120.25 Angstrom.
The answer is 19.5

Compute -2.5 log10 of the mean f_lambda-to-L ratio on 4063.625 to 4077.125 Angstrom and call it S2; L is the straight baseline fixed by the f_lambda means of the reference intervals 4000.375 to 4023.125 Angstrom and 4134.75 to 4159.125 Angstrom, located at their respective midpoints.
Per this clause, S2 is 0.041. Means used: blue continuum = 22.2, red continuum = 20.1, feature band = 20.5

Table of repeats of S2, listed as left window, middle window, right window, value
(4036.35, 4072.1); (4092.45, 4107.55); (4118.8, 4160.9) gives 0.11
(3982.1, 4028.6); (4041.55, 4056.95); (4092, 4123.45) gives -0.07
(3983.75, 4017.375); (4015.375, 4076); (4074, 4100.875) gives -0.14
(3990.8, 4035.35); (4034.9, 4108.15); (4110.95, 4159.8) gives 0.03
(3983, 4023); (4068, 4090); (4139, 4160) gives 0.07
